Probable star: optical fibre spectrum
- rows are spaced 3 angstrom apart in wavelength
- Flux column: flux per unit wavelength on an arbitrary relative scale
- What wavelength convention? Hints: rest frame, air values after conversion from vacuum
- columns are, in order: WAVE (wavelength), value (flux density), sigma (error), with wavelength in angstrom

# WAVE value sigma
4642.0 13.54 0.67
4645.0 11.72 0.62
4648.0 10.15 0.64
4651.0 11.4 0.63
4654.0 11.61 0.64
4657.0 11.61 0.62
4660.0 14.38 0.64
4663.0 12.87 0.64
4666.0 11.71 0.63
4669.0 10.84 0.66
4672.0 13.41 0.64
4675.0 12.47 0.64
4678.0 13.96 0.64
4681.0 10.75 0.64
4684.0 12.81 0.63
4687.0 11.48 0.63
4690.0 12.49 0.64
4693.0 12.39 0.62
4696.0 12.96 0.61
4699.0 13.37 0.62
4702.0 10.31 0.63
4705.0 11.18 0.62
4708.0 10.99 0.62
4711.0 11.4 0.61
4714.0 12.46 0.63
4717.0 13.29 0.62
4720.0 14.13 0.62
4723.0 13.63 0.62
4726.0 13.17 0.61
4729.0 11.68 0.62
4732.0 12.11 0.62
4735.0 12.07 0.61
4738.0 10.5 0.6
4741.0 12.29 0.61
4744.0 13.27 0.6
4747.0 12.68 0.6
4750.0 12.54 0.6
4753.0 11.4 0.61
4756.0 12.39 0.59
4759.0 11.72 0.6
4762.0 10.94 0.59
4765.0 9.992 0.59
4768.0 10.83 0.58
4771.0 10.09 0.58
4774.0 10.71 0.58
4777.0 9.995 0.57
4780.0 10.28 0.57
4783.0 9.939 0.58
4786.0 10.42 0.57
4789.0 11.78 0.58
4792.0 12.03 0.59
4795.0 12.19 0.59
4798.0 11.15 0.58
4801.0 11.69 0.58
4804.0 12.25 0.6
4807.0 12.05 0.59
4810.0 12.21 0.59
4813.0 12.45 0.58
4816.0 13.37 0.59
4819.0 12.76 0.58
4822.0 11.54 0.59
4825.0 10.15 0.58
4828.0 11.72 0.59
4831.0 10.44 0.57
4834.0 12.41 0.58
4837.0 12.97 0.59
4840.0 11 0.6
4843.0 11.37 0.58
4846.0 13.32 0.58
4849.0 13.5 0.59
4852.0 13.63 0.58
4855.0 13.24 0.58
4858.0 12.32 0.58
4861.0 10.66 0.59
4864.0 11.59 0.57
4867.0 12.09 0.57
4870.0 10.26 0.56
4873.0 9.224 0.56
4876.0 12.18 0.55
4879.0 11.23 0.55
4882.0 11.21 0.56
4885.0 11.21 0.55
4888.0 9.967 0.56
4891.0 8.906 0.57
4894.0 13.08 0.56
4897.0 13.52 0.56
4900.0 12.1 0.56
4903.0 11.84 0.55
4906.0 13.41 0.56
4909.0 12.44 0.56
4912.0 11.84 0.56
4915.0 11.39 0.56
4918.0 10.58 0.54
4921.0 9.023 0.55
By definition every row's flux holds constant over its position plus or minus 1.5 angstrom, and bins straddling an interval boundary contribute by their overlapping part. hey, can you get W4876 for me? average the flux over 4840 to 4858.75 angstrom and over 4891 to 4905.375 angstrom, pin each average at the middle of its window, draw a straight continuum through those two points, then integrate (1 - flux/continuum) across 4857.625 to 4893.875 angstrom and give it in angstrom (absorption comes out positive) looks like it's 4.6 angstrom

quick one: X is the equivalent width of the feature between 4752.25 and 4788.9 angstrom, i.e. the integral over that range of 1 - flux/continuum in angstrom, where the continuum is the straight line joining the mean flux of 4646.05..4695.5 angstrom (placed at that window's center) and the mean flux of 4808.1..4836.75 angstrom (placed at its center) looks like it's 3.9 angstrom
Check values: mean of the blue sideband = 12.2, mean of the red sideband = 11.9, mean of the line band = 10.8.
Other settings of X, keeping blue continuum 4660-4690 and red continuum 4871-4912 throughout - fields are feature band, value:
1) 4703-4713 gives 0.85 angstrom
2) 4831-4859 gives -1.90 angstrom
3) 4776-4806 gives 1.83 angstrom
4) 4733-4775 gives 1.85 angstrom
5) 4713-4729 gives -1.32 angstrom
